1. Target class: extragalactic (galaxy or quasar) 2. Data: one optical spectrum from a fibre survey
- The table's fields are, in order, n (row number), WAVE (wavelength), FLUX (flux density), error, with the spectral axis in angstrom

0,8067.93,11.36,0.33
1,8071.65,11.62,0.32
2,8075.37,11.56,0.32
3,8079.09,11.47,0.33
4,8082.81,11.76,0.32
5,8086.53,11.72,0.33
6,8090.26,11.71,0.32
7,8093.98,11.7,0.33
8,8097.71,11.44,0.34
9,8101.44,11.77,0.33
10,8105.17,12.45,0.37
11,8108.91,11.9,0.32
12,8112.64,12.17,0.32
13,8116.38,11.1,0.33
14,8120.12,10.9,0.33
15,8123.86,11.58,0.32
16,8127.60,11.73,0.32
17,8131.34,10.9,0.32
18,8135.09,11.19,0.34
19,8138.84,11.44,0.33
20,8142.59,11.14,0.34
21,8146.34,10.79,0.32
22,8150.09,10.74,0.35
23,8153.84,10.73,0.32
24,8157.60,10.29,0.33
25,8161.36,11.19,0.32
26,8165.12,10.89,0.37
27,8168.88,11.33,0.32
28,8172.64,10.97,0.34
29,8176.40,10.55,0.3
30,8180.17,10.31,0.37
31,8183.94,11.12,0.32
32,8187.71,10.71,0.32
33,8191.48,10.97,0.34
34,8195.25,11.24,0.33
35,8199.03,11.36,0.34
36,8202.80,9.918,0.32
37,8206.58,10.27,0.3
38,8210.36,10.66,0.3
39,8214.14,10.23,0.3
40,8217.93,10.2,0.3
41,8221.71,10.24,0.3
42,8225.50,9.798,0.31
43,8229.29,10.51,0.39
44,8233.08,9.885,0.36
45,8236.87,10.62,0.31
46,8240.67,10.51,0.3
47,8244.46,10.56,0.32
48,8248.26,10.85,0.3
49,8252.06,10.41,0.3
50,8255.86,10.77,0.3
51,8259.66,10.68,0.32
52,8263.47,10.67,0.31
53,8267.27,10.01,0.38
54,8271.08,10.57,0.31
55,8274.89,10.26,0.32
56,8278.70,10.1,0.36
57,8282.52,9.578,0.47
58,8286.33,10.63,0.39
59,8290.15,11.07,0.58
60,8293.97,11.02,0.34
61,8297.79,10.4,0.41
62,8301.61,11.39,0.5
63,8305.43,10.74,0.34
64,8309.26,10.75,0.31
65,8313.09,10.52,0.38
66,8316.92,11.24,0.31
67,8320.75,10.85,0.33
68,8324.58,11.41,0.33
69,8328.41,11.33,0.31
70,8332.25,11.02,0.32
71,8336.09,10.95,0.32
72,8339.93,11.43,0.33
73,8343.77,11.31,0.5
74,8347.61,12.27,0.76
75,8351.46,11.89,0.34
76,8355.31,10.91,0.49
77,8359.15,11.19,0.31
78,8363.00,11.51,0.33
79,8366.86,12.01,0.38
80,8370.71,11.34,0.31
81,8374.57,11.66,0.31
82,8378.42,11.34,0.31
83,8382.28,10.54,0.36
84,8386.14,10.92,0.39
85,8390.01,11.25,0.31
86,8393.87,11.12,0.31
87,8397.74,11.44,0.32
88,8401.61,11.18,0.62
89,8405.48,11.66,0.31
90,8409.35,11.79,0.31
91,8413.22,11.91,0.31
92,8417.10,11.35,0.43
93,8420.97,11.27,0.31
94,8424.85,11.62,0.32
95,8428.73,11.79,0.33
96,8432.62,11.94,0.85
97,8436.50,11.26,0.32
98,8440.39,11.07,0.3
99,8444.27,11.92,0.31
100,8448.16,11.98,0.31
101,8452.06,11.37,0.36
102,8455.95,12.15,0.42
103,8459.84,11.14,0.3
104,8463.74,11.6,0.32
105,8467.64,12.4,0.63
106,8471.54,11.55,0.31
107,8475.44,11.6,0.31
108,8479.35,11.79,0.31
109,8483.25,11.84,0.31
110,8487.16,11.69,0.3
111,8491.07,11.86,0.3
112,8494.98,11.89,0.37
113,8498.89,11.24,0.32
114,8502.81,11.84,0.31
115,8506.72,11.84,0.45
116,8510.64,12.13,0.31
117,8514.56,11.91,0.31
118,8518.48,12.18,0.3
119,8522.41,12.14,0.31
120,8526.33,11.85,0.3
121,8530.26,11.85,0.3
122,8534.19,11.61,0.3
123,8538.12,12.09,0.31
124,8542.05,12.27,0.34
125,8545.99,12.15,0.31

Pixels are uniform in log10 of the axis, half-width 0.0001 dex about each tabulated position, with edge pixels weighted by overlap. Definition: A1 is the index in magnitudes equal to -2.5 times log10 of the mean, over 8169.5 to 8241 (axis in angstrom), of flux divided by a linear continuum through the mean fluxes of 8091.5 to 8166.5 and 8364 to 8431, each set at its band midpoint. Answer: 0.08 mag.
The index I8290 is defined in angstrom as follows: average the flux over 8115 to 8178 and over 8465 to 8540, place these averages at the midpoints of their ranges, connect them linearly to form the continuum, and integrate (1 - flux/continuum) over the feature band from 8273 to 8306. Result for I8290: 2.30 angstrom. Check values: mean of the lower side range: 11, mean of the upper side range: 11.9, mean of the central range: 10.6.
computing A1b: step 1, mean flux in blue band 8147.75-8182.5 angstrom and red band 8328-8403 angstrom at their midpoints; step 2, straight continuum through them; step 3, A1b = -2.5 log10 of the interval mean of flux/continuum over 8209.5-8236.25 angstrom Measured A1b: 0.07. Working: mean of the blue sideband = 10.8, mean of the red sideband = 11.3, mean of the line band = 10.2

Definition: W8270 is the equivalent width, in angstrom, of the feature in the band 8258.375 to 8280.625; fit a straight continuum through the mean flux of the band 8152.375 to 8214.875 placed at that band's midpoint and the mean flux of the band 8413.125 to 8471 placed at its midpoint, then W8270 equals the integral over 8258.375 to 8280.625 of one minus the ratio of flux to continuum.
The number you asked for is 1.4 angstrom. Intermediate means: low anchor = 10.8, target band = 10.4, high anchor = 11.6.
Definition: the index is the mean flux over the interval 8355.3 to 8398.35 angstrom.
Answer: 11.3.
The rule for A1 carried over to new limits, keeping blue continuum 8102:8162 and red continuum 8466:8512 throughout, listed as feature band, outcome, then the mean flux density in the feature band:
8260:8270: 0.11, 10.4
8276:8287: 0.15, 10.1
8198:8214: 0.09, 10.5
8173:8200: 0.05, 10.9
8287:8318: 0.06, 10.9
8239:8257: 0.08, 10.6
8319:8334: 0.04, 11.2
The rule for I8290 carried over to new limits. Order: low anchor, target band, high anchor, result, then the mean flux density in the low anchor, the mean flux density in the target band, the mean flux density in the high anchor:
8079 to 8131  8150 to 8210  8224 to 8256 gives 1.02 angstrom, 11.7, 10.8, 10.4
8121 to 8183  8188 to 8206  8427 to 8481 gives 0.45 angstrom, 11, 10.8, 11.7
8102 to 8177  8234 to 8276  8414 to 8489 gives 3.15 angstrom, 11.2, 10.5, 11.7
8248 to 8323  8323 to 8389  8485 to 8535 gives -2.06 angstrom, 10.6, 11.4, 11.9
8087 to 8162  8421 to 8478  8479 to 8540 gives 0.60 angstrom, 11.4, 11.7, 11.9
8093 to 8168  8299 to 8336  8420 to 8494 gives 1.62 angstrom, 11.3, 11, 11.7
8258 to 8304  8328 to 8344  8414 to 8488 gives -0.43 angstrom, 10.5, 11.2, 11.7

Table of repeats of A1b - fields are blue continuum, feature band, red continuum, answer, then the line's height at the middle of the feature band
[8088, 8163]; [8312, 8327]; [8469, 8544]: 0.05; 11.6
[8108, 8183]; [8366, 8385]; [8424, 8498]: 0.02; 11.5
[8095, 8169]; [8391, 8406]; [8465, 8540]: 0.04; 11.7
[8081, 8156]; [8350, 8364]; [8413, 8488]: 0.02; 11.6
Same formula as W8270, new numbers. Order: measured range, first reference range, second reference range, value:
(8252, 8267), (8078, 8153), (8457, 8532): 1.30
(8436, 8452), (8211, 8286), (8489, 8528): -0.08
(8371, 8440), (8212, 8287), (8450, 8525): -0.64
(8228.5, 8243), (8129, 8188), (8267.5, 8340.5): 0.61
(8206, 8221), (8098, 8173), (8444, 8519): 1.38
